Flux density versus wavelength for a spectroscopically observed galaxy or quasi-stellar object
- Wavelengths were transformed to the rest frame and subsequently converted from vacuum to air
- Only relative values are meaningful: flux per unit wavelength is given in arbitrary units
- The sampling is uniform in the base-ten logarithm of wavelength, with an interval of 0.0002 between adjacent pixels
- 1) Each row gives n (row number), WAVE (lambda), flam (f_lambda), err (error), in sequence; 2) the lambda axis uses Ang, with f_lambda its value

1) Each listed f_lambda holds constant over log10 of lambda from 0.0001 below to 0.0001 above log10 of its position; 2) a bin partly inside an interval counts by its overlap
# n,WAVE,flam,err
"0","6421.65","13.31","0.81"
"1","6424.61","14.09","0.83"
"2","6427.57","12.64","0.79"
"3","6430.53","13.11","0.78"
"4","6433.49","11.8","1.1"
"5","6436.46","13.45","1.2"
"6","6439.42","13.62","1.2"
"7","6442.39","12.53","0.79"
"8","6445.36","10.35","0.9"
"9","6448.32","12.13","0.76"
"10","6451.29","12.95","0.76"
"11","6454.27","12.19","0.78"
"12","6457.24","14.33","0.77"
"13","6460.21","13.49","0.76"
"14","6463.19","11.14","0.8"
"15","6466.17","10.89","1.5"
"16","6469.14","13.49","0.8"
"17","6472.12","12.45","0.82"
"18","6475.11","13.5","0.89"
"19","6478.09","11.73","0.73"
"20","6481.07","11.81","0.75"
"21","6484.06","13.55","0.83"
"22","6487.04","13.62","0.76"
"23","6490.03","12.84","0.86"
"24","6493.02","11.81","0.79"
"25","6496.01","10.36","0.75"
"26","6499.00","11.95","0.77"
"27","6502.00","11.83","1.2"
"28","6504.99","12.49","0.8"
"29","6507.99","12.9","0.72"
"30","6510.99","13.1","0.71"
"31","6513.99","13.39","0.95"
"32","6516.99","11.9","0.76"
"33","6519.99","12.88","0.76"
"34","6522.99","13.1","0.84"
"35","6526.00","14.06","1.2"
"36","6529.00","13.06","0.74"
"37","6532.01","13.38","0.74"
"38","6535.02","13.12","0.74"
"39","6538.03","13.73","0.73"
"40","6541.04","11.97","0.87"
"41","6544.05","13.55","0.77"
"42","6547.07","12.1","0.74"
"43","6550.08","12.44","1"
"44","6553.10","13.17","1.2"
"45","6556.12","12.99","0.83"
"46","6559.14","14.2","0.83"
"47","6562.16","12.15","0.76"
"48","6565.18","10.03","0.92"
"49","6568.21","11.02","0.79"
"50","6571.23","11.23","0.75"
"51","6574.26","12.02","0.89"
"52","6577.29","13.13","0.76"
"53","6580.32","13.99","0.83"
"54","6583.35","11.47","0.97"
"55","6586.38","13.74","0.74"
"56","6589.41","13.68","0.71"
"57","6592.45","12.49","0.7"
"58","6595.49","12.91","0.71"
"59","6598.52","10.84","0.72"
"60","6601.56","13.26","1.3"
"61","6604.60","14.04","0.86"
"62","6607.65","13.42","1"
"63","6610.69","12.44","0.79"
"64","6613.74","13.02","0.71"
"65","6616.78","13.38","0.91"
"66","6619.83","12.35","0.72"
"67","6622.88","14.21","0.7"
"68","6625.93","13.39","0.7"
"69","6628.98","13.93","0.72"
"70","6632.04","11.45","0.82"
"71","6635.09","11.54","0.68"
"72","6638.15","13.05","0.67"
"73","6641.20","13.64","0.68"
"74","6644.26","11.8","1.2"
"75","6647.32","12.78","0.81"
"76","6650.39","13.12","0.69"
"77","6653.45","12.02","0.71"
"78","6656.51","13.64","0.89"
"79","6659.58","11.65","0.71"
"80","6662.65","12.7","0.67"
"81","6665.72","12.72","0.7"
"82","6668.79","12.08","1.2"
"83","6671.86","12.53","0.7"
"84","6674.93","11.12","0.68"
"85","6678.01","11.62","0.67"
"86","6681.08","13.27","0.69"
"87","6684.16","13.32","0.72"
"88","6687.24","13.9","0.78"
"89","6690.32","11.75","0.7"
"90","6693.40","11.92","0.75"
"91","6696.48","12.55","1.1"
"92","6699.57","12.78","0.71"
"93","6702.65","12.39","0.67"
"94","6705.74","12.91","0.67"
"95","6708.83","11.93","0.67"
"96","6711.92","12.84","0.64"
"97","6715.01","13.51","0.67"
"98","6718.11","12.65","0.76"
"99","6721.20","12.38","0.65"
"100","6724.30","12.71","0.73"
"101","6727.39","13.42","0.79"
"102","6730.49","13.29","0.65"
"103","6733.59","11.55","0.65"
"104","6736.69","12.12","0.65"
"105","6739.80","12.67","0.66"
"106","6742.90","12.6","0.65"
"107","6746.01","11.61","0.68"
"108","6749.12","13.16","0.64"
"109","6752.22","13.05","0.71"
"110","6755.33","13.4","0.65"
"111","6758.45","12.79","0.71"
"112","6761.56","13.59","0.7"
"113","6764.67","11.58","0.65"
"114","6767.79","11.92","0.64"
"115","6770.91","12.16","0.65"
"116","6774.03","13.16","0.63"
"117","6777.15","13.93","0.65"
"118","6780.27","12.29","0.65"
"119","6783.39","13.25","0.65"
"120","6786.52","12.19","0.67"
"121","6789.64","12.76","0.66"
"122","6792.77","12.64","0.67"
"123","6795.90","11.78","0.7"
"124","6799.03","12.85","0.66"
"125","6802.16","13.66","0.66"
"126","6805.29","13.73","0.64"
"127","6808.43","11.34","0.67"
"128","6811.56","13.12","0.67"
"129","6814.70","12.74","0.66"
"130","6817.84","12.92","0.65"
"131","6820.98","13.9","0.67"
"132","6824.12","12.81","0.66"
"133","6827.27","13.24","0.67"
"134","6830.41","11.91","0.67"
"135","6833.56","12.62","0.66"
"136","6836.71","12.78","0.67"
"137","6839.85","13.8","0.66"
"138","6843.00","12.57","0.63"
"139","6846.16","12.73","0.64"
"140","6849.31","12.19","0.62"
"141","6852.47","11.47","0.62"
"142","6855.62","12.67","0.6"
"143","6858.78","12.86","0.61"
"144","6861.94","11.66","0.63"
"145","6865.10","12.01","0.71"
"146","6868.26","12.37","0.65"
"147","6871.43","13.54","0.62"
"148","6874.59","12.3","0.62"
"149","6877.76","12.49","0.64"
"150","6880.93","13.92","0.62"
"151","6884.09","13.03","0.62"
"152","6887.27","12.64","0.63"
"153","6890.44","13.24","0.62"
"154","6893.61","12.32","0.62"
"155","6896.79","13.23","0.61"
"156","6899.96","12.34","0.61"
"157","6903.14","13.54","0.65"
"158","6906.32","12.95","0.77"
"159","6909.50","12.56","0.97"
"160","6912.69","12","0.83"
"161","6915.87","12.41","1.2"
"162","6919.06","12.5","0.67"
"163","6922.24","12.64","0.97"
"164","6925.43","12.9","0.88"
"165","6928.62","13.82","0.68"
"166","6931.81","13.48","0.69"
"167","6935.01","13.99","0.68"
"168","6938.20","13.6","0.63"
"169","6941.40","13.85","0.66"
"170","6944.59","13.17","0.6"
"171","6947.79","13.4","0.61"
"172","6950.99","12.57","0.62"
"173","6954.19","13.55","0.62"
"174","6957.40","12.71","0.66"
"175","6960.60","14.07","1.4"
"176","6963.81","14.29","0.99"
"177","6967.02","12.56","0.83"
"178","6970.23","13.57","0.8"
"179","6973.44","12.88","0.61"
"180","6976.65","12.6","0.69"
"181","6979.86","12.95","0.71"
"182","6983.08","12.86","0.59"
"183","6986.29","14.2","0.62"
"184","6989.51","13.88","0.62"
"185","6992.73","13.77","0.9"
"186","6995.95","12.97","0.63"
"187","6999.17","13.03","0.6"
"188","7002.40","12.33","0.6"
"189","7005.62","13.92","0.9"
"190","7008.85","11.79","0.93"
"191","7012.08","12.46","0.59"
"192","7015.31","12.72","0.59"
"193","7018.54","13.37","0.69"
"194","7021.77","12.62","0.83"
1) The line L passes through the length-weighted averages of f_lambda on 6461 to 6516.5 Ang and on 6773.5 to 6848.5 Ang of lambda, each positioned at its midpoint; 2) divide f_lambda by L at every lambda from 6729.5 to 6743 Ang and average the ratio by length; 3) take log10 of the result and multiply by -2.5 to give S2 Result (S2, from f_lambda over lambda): 0.030 mag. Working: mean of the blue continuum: 12.4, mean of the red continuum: 12.9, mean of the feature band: 12.4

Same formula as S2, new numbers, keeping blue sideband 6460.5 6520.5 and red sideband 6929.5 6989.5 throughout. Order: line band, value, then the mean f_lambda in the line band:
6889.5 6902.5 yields 0.03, 12.8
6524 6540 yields -0.08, 13.4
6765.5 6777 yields 0.04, 12.5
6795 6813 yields 0.02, 12.8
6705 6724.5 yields 0.01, 12.7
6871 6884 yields 0.01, 13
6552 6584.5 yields 0.02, 12.3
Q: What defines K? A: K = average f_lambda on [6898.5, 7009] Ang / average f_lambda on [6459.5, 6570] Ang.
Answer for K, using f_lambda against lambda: 1.0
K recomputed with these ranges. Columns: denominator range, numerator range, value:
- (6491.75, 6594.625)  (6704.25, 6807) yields 1.01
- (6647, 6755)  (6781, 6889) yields 1.01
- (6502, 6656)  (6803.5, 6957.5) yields 1.01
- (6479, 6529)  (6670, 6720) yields 1.00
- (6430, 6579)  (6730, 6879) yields 1.01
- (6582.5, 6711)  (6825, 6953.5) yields 1.01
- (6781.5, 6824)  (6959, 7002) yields 1.04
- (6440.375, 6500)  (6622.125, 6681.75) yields 1.02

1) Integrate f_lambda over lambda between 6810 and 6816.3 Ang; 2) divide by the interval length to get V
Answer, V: 12.9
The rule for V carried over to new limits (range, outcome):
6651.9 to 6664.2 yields 12.5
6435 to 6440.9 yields 13.5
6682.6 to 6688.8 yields 13.6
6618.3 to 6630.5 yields 13.5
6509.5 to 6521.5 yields 12.8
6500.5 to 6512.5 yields 12.6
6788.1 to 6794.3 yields 12.7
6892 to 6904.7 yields 12.9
